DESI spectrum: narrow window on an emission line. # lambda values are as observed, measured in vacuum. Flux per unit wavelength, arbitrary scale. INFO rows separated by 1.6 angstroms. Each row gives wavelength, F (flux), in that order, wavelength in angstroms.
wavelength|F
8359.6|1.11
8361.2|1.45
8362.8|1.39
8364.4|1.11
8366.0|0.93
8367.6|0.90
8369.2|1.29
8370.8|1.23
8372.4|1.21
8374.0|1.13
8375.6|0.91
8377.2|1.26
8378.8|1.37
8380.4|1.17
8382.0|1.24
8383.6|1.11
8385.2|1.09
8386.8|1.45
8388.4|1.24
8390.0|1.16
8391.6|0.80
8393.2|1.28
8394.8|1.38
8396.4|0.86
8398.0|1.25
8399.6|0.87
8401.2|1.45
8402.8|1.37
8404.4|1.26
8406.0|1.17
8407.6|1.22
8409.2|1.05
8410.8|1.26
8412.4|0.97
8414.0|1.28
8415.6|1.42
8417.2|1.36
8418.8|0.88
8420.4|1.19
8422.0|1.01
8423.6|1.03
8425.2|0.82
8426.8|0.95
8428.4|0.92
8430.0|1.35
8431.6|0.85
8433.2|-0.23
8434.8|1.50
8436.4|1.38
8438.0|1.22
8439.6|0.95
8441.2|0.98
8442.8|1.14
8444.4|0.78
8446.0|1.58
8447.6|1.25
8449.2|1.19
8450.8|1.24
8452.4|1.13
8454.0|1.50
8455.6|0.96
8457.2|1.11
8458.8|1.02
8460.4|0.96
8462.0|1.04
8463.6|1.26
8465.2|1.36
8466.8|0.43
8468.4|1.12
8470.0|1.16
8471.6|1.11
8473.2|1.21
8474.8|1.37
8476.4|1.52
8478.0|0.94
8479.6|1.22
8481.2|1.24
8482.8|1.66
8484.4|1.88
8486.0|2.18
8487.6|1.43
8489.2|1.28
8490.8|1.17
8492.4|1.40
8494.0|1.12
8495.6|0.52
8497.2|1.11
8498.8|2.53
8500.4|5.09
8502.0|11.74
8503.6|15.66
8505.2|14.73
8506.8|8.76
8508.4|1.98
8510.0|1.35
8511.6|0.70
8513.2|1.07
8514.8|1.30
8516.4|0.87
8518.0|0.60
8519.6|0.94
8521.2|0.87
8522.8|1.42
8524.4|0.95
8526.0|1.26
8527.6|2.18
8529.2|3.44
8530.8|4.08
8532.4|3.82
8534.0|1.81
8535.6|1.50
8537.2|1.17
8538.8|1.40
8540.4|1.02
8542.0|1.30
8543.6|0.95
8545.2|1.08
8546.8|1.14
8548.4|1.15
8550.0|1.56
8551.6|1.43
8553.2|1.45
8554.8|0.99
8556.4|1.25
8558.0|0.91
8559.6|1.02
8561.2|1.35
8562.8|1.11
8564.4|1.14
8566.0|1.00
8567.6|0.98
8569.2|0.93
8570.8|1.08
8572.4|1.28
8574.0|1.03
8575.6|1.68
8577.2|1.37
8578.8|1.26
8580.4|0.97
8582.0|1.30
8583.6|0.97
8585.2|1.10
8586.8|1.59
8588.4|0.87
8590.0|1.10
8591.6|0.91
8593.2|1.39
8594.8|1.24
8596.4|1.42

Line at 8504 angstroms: H-alpha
